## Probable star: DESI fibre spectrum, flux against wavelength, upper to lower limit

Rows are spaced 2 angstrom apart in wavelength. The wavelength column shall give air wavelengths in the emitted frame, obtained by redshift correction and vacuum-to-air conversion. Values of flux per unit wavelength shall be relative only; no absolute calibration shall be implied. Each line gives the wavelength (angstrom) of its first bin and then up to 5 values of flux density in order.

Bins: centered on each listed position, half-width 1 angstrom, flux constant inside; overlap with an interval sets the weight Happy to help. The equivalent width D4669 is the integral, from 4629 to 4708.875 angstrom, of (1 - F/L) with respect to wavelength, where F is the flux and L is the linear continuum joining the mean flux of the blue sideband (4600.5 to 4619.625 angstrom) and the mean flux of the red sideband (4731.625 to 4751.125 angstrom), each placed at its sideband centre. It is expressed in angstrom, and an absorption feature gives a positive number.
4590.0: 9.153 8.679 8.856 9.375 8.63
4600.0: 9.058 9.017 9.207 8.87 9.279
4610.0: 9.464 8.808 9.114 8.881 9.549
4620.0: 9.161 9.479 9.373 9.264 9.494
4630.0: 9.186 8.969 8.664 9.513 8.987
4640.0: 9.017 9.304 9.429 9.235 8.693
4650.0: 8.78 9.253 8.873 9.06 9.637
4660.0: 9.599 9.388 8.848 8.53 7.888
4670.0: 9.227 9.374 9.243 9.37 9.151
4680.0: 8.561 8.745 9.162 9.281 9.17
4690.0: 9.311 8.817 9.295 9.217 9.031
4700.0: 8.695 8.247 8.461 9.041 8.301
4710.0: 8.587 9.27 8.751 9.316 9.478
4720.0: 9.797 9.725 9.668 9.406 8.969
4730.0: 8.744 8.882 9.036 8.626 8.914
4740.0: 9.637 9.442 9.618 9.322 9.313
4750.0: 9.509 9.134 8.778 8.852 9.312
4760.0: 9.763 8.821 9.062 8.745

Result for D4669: 1.4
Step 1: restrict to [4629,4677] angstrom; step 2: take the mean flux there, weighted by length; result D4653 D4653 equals 9.09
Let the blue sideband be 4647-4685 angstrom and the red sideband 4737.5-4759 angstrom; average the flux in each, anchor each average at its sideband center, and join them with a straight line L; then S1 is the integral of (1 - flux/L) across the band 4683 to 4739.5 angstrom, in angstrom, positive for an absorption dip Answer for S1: 0.7 angstrom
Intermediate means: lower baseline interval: 9.02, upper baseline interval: 9.27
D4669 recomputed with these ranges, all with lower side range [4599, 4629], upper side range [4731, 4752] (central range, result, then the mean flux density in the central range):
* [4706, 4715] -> 0.4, 8.76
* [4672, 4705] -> 0.8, 9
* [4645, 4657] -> 0.3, 8.98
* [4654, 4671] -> 0.4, 9.01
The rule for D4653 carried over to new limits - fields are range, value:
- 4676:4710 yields 8.91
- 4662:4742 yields 9.03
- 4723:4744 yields 9.16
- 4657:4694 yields 9.08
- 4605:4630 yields 9.23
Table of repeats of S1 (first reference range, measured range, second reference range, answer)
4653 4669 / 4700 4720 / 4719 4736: 0.7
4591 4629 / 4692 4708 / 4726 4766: 0.6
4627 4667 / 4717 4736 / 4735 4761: -0.1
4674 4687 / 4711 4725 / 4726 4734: -0.7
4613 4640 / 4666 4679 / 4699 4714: -0.2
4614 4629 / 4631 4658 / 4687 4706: 0.3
